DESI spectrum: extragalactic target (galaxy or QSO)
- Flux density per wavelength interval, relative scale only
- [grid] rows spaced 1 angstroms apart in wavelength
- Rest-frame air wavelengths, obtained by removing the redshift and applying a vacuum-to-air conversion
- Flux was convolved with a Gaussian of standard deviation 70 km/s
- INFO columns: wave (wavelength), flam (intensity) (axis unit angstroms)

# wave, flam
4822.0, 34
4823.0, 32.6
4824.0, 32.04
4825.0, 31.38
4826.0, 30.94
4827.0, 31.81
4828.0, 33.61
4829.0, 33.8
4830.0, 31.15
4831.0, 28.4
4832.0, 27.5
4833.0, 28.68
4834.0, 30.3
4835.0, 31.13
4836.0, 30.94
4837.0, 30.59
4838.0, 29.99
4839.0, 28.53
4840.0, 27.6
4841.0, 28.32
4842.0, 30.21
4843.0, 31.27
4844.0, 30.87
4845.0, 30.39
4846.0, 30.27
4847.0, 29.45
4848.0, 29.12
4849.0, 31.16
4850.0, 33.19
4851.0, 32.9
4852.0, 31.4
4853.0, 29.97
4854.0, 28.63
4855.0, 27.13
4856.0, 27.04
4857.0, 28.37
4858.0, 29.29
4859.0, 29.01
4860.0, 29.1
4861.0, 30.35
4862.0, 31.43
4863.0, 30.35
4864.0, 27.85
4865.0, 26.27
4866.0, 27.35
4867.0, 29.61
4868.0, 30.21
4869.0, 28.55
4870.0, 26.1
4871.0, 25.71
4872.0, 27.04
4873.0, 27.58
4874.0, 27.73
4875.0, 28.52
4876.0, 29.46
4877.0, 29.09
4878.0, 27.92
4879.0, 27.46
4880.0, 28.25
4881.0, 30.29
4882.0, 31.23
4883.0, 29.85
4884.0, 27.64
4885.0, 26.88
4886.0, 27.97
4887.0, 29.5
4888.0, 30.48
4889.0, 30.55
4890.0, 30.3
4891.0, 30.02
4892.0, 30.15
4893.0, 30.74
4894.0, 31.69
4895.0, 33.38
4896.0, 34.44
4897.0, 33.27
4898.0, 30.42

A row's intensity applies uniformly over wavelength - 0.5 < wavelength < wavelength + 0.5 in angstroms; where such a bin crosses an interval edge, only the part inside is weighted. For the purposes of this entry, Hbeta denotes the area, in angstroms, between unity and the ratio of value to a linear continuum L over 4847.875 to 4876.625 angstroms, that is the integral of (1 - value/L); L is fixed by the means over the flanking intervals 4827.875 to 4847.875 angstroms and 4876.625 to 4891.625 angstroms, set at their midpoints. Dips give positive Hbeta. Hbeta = 0.60 angstroms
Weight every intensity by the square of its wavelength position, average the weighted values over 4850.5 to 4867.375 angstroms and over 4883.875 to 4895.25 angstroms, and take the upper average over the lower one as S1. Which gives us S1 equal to 1.04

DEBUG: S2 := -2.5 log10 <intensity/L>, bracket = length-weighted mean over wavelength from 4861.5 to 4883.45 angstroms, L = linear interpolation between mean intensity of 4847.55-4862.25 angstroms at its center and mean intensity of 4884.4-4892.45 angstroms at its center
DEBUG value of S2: 0.04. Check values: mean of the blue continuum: 29.8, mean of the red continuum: 29.5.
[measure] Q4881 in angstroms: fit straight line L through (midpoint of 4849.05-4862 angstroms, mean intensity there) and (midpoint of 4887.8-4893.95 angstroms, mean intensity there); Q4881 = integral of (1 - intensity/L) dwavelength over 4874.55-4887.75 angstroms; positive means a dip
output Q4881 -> 0.6 angstroms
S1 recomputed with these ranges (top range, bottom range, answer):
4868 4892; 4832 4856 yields 0.97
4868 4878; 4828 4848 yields 0.94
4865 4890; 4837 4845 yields 0.98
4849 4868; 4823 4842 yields 0.98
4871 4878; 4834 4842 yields 0.96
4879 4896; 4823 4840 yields 1.00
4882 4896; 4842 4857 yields 1.02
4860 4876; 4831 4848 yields 0.97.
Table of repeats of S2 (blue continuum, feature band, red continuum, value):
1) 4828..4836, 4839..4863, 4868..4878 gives -0.02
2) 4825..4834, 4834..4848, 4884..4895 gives 0.02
